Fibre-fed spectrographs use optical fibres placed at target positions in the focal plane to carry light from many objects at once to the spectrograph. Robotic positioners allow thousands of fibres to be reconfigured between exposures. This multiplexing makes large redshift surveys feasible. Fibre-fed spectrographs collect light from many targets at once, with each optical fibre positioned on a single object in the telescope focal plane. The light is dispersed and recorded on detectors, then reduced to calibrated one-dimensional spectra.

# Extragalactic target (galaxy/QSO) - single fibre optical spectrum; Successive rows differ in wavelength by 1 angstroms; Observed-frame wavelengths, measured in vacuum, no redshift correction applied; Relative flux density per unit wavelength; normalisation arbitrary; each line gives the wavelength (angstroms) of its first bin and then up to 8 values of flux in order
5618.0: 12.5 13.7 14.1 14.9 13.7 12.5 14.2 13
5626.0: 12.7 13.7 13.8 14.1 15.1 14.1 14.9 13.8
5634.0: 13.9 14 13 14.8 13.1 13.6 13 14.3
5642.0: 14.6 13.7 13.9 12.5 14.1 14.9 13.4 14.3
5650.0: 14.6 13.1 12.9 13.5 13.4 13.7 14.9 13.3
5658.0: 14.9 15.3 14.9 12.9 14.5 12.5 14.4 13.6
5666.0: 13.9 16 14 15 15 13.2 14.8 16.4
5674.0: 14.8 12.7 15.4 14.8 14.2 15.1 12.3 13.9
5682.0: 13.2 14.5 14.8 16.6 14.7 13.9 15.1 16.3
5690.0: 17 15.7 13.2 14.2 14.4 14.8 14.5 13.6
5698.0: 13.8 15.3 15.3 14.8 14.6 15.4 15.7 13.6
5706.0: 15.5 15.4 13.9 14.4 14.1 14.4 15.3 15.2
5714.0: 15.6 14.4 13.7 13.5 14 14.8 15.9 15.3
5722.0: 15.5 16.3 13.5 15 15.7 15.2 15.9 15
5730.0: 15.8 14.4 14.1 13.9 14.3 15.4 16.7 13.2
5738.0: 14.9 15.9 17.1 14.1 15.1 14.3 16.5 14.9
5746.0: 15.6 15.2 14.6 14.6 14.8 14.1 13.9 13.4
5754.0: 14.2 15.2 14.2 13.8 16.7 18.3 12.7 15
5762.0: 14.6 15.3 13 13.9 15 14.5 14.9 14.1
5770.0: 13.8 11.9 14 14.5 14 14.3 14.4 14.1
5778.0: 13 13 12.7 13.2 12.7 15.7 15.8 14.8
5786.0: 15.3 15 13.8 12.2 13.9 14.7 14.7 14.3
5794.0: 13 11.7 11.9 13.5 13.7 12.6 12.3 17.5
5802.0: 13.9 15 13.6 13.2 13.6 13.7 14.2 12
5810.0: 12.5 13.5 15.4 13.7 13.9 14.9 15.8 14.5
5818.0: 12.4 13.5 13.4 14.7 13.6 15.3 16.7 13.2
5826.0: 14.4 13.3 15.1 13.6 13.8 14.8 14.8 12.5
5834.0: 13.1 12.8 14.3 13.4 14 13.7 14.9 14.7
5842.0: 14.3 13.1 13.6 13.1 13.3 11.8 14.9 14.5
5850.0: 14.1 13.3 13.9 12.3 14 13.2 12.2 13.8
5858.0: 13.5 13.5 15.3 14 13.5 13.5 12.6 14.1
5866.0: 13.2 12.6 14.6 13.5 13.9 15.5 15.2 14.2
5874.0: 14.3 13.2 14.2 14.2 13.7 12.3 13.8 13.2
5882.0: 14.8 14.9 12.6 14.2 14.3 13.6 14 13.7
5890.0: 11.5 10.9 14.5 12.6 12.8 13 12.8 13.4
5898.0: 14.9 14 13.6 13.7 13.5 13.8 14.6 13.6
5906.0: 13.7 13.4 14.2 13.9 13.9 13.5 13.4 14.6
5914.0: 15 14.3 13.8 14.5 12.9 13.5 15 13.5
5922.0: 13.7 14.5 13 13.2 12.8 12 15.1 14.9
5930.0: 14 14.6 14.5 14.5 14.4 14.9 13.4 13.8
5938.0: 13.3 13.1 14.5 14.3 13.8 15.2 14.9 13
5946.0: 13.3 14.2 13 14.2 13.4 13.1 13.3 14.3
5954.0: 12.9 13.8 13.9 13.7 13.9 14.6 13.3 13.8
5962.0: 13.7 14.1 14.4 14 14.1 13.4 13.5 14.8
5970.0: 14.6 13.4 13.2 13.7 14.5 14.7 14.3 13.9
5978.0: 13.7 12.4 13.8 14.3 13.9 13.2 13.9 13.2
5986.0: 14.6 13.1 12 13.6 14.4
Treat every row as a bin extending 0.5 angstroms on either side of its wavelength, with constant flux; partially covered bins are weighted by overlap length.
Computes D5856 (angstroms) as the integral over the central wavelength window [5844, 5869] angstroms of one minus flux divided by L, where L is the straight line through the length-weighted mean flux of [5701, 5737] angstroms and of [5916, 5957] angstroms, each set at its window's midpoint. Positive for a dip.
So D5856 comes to 1.2 angstroms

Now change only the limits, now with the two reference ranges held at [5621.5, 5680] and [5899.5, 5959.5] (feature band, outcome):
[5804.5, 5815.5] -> 0.20 angstroms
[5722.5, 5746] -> -1.89 angstroms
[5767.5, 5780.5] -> 0.20 angstroms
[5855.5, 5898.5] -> 0.86 angstroms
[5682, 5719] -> -1.94 angstroms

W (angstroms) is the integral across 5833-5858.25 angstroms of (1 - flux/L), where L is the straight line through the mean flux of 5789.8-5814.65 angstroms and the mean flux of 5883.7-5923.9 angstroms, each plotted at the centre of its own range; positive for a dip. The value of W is 0.2 angstroms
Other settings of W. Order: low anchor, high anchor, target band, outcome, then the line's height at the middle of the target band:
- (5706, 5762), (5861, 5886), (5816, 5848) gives 0.6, 14.2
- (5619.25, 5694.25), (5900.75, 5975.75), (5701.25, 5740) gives -2.2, 14.1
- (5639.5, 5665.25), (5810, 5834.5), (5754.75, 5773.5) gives -0.6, 14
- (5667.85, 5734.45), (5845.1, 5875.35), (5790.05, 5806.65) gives 0.5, 14.1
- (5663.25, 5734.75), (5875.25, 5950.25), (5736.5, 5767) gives -0.7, 14.5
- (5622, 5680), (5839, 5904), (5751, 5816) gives -1.1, 13.8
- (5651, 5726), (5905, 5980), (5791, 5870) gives 2.2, 14.2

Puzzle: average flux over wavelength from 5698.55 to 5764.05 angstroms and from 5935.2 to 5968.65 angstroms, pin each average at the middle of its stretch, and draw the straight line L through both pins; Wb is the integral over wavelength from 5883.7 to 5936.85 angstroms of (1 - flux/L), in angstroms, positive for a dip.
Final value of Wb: 1.01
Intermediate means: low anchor 14.9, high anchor 13.8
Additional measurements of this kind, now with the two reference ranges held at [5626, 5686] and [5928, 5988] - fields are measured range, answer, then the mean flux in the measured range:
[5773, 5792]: -0.05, 14.1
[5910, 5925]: 0.01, 13.9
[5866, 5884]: 0.02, 13.9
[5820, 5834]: -0.22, 14.2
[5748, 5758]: -0.24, 14.4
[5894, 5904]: 0.22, 13.6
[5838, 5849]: 0.15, 13.8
